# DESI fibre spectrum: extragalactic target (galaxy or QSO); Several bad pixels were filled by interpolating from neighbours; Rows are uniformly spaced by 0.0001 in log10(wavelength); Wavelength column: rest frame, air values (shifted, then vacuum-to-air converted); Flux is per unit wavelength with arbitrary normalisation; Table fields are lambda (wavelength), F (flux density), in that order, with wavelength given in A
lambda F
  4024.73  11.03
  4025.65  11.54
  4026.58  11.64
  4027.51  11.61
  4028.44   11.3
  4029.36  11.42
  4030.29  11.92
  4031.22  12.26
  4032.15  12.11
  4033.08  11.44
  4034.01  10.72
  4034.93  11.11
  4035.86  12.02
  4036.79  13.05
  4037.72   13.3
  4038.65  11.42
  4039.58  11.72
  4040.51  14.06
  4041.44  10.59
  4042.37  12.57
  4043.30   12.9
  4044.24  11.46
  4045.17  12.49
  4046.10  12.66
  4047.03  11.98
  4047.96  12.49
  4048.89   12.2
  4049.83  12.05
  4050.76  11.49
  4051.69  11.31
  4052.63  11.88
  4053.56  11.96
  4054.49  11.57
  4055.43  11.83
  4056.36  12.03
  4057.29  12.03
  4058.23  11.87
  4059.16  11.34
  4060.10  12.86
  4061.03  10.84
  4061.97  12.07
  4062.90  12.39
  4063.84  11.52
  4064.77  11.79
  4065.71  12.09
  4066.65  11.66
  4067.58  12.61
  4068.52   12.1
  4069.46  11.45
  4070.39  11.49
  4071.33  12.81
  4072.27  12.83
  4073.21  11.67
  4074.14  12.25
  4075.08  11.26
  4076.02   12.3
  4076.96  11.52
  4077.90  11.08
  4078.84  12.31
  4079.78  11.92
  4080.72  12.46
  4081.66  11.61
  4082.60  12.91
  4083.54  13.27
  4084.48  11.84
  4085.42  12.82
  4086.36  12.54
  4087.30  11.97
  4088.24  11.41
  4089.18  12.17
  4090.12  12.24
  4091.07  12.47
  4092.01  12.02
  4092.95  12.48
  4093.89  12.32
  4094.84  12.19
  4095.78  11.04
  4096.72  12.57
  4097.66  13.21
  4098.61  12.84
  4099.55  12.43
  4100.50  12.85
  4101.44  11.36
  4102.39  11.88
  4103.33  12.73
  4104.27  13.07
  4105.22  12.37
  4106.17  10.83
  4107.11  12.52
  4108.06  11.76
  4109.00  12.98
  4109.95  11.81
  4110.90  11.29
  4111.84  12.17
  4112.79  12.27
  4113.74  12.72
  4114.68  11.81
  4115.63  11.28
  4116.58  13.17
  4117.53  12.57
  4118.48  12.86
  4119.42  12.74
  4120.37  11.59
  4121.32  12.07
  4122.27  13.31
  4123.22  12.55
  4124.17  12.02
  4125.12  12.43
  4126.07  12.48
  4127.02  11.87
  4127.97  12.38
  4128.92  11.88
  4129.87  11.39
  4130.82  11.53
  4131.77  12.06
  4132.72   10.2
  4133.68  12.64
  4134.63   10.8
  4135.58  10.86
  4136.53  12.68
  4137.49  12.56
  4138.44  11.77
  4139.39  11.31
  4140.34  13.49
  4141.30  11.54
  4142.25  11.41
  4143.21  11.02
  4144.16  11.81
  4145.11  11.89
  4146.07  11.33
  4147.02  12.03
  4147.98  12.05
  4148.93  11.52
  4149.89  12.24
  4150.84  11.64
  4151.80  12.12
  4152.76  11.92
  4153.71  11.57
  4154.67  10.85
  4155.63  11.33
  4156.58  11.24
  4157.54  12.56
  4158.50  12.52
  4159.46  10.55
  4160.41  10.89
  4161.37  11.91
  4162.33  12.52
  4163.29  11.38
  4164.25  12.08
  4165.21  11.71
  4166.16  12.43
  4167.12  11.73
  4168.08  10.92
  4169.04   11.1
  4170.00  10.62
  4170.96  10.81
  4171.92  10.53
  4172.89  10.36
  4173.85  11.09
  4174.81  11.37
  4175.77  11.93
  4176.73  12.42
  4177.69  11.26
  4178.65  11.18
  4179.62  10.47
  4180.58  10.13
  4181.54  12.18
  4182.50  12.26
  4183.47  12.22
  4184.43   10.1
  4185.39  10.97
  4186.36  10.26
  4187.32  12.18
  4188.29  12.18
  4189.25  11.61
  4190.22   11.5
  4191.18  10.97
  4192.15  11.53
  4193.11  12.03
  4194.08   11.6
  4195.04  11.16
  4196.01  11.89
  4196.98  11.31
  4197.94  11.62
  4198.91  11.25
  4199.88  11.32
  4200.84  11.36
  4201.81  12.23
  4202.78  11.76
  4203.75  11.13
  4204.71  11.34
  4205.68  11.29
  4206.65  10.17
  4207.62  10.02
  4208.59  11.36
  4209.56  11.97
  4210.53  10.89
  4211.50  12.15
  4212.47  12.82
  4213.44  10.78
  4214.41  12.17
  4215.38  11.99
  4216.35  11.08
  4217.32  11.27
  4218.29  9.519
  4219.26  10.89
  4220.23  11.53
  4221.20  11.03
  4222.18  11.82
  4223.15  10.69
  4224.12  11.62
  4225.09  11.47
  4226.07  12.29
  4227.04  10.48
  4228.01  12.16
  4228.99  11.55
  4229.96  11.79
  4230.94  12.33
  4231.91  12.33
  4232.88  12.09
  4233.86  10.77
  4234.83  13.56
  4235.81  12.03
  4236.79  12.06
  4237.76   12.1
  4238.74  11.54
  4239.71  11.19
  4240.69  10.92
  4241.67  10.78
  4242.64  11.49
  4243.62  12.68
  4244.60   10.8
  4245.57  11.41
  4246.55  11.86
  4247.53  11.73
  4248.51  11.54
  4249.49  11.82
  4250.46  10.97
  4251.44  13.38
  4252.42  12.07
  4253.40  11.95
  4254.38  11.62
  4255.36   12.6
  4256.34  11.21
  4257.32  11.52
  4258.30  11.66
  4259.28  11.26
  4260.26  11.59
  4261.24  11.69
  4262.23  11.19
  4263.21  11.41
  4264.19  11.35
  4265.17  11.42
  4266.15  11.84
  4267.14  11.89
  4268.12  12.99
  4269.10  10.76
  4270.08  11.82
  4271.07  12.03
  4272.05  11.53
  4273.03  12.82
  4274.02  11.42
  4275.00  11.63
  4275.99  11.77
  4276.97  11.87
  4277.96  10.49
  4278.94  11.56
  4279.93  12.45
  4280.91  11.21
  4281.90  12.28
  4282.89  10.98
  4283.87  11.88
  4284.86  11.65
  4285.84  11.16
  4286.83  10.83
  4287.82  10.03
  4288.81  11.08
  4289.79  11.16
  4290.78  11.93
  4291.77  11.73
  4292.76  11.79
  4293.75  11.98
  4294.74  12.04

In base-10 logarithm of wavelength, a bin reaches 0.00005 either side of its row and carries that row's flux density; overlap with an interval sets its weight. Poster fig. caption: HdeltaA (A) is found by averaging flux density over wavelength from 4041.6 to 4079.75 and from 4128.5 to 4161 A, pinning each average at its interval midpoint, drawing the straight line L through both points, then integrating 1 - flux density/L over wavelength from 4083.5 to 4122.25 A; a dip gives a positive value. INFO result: -1.4 A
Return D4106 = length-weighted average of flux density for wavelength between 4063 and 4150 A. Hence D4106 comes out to 12.1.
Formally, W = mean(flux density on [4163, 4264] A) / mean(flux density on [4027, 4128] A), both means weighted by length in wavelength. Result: 0.9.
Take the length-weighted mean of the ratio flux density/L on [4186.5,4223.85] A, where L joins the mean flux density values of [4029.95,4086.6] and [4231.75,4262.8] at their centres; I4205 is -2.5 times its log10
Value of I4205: 0.04 mag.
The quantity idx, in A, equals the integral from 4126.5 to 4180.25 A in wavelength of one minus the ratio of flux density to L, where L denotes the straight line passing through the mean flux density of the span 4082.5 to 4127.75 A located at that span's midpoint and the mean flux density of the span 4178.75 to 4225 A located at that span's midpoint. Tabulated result 1.1 A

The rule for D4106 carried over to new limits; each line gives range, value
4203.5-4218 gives 11.3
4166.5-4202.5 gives 11.3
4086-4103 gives 12.2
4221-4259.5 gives 11.7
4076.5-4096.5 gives 12.1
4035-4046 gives 12.3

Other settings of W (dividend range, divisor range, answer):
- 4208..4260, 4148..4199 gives 1.01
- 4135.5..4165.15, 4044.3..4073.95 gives 0.98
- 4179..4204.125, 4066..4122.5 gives 0.94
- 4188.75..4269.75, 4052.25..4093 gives 0.96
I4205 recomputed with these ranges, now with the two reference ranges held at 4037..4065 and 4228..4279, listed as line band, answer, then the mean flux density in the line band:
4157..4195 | 0.038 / 11.4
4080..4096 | -0.023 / 12.2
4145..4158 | 0.014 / 11.7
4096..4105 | -0.048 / 12.5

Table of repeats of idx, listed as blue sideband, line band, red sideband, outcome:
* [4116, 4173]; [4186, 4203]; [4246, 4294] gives 0.3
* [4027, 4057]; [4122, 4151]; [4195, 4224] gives -0.7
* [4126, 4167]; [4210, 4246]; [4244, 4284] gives 0.4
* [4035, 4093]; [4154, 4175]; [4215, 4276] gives 0.8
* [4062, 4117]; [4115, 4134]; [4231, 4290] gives -0.2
